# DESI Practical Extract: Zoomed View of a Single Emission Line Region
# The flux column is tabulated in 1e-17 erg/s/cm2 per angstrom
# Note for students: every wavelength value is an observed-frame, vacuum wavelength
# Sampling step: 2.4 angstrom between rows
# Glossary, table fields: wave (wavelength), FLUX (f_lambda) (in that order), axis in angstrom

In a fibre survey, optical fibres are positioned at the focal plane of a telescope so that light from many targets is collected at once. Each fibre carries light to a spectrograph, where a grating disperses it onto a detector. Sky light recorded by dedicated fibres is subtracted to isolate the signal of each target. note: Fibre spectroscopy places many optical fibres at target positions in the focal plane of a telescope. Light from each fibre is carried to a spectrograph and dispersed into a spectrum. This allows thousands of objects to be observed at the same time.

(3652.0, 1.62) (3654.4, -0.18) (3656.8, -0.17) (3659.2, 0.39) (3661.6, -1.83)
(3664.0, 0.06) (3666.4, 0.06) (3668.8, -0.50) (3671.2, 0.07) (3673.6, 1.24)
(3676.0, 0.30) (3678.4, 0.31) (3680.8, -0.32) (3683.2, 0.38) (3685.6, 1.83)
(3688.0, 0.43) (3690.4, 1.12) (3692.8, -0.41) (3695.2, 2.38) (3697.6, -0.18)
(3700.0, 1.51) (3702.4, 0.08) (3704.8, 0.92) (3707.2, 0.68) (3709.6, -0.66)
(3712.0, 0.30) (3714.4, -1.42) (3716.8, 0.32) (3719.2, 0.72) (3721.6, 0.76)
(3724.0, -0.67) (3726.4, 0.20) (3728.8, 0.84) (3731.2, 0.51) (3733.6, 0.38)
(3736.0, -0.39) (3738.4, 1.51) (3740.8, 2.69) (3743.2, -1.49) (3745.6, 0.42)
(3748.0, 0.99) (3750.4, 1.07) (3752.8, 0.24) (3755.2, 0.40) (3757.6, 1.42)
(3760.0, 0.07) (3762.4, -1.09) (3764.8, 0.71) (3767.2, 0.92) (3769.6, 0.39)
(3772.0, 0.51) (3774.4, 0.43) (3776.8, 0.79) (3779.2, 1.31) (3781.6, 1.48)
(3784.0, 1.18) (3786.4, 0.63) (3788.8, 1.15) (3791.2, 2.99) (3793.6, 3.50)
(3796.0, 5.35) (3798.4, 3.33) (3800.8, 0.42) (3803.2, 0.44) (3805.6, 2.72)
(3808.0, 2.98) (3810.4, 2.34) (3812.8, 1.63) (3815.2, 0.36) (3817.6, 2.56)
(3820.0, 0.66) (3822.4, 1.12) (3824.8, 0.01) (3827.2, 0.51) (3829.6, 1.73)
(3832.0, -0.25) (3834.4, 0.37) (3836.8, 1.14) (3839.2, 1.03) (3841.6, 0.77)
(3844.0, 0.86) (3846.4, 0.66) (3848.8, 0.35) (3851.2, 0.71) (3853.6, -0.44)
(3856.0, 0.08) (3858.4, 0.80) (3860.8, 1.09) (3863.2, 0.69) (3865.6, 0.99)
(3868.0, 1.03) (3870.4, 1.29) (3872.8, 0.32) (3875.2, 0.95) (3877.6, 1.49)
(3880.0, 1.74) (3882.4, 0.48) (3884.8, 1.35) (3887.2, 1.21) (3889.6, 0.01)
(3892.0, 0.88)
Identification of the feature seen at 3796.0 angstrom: Lyman alpha 1216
